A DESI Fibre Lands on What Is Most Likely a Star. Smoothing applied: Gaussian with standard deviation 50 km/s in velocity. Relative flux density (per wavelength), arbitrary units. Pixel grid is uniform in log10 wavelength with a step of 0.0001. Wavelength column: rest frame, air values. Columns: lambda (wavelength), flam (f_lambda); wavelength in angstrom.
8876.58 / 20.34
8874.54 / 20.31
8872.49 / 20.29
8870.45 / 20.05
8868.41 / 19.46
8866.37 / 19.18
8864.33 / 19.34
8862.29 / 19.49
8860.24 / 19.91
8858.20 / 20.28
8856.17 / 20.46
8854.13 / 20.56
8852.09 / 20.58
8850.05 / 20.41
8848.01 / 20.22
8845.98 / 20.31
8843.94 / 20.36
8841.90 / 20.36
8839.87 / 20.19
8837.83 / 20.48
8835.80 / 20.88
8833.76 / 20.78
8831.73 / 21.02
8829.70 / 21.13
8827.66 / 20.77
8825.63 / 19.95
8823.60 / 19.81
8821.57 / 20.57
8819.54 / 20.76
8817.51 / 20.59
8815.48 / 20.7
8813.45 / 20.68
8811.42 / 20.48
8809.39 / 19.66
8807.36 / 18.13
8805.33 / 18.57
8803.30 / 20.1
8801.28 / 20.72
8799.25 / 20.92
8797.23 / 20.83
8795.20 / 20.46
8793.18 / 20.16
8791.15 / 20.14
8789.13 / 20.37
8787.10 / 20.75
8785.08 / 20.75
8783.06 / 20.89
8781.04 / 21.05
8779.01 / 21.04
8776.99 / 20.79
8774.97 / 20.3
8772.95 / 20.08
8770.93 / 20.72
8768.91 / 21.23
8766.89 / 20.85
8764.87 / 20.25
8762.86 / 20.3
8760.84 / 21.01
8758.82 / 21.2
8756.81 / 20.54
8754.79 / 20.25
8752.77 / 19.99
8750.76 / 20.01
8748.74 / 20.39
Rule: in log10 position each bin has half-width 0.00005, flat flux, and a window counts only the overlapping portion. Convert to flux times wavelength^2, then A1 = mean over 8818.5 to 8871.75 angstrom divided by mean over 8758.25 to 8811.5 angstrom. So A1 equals 1.0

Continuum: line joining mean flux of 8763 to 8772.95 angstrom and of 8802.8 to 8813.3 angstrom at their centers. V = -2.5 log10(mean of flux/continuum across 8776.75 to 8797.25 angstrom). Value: -0.03 mag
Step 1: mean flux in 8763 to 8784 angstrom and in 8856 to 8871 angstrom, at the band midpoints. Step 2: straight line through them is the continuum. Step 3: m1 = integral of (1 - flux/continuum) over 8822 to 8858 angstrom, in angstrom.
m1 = -0.90 angstrom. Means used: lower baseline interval 20.7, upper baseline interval 19.7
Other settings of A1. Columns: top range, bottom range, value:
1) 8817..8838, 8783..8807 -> 1.02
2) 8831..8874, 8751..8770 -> 1.00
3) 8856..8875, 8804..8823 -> 1.00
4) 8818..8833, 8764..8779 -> 1.01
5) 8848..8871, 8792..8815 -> 1.01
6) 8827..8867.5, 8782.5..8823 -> 1.01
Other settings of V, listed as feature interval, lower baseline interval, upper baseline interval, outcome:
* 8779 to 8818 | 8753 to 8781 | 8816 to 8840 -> 0.016 mag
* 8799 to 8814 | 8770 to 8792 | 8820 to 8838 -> 0.043 mag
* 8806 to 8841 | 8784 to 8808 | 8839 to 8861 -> -0.005 mag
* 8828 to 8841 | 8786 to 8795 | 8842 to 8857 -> -0.019 mag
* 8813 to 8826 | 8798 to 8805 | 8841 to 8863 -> -0.005 mag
